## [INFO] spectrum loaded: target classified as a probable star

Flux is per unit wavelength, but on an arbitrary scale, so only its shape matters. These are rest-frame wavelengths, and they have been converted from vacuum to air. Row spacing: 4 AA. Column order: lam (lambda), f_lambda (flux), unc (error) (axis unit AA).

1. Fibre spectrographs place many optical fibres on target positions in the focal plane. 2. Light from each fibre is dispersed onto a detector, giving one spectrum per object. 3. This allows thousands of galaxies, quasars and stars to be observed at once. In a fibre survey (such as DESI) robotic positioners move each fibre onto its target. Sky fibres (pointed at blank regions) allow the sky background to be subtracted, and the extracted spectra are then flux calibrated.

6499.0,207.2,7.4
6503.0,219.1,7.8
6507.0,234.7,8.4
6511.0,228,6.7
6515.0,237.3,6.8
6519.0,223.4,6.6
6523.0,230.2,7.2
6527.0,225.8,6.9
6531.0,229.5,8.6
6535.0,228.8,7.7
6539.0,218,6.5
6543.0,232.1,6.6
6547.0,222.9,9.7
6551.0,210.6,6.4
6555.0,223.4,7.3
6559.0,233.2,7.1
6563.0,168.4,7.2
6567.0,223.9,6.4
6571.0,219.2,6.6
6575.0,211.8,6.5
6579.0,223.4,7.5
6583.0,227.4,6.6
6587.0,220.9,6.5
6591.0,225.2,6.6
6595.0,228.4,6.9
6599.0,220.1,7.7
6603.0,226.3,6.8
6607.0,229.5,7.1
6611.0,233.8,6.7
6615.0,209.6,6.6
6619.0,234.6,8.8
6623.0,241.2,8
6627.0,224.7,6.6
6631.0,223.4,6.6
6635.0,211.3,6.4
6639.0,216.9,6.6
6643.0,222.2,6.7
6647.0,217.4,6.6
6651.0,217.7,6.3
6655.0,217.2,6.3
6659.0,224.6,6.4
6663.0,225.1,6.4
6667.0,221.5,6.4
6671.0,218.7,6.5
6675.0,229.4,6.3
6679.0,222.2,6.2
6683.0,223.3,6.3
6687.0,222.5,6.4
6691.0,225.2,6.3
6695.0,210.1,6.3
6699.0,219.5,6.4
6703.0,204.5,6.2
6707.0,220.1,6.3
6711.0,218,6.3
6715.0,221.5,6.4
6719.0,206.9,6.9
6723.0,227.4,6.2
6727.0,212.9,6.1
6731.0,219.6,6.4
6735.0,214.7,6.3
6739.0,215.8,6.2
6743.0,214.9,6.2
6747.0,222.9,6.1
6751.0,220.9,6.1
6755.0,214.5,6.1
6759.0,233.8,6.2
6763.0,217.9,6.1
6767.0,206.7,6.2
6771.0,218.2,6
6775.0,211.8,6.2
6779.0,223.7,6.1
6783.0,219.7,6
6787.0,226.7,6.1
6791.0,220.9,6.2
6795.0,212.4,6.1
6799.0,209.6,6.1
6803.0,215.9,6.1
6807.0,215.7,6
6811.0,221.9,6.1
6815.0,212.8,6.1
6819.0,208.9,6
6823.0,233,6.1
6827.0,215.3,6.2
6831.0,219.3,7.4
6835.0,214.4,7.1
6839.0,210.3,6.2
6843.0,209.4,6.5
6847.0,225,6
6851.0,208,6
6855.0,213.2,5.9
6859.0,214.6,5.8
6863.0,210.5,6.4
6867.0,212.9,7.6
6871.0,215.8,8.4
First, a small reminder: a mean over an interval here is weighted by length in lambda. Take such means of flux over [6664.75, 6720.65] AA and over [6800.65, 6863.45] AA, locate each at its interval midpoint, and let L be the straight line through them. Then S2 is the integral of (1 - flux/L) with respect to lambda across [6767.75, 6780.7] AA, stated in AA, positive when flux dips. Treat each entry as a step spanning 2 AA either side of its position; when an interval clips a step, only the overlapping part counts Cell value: 0.02 AA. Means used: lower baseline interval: 219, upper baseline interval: 216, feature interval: 217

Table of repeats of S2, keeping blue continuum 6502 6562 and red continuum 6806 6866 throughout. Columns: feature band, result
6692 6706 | 0.45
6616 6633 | -0.55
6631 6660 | 0.46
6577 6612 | -0.37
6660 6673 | -0.05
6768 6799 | -0.12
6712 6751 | 0.24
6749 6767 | -0.17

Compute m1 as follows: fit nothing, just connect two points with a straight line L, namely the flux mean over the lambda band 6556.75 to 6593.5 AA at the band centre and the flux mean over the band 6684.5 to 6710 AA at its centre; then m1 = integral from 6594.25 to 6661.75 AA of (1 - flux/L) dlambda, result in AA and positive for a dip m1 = -1.9 AA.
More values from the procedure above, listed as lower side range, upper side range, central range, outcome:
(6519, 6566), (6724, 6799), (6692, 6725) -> 0.36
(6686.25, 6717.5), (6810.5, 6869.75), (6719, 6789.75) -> -0.70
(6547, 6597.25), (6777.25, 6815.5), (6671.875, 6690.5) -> -0.51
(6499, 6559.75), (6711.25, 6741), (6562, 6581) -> 1.05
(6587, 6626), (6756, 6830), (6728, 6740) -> 0.24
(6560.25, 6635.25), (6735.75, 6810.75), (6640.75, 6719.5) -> 0.09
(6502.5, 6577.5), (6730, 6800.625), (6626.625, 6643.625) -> 0.11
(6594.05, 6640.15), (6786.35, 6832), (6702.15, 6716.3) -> 0.30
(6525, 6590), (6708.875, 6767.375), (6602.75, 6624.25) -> -0.93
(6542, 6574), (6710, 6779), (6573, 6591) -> -0.42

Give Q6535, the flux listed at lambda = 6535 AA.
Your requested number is 228.8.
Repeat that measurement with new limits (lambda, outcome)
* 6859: 214.6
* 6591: 225.2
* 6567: 223.9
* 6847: 225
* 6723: 227.4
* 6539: 218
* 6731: 219.6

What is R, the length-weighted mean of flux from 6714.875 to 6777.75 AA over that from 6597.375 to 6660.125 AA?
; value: 0.97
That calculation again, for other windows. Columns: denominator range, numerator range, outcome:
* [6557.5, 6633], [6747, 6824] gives 0.98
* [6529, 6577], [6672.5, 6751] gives 1.00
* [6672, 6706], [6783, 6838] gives 0.99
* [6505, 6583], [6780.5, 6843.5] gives 0.97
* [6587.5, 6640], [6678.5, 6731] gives 0.97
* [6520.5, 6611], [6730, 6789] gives 0.99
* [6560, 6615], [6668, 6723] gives 1.00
